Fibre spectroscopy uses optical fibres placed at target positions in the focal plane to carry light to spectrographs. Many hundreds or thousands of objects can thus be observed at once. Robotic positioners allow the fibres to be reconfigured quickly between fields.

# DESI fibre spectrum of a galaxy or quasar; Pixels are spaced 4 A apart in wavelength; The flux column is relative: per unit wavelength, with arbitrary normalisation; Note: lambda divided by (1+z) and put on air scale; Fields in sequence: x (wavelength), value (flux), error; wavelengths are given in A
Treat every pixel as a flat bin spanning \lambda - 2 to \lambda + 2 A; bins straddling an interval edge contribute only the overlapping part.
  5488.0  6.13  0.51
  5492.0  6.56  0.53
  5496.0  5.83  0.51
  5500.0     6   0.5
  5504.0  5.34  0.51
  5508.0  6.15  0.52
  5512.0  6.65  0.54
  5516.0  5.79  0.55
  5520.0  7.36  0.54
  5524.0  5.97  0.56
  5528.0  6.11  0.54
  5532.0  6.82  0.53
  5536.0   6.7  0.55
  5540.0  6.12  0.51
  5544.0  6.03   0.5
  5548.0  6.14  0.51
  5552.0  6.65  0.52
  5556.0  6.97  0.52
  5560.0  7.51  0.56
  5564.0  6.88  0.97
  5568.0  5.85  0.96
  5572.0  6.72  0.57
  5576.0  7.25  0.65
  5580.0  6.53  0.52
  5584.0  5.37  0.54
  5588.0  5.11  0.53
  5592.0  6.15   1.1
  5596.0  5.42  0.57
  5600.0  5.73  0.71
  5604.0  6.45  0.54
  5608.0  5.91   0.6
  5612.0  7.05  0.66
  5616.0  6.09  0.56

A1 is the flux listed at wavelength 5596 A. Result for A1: 5.42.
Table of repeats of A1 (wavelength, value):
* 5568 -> 5.85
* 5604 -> 6.45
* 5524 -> 5.97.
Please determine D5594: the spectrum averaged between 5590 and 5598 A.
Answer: 5.79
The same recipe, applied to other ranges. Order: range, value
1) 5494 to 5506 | 5.72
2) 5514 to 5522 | 6.58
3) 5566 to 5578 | 6.61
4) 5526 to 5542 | 6.44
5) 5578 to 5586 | 5.95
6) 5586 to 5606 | 5.77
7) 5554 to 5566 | 7.12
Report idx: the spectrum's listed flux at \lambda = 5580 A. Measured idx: 6.53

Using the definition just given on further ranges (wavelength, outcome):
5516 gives 5.79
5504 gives 5.34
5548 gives 6.14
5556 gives 6.97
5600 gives 5.73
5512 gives 6.65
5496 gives 5.83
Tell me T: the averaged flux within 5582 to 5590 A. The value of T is 5.24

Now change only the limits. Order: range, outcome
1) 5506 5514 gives 6.4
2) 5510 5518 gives 6.22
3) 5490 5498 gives 6.2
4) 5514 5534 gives 6.41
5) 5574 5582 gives 6.89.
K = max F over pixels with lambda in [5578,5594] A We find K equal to 6.53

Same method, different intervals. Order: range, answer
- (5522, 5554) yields 6.82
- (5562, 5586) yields 7.25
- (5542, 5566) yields 7.51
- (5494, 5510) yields 6.15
